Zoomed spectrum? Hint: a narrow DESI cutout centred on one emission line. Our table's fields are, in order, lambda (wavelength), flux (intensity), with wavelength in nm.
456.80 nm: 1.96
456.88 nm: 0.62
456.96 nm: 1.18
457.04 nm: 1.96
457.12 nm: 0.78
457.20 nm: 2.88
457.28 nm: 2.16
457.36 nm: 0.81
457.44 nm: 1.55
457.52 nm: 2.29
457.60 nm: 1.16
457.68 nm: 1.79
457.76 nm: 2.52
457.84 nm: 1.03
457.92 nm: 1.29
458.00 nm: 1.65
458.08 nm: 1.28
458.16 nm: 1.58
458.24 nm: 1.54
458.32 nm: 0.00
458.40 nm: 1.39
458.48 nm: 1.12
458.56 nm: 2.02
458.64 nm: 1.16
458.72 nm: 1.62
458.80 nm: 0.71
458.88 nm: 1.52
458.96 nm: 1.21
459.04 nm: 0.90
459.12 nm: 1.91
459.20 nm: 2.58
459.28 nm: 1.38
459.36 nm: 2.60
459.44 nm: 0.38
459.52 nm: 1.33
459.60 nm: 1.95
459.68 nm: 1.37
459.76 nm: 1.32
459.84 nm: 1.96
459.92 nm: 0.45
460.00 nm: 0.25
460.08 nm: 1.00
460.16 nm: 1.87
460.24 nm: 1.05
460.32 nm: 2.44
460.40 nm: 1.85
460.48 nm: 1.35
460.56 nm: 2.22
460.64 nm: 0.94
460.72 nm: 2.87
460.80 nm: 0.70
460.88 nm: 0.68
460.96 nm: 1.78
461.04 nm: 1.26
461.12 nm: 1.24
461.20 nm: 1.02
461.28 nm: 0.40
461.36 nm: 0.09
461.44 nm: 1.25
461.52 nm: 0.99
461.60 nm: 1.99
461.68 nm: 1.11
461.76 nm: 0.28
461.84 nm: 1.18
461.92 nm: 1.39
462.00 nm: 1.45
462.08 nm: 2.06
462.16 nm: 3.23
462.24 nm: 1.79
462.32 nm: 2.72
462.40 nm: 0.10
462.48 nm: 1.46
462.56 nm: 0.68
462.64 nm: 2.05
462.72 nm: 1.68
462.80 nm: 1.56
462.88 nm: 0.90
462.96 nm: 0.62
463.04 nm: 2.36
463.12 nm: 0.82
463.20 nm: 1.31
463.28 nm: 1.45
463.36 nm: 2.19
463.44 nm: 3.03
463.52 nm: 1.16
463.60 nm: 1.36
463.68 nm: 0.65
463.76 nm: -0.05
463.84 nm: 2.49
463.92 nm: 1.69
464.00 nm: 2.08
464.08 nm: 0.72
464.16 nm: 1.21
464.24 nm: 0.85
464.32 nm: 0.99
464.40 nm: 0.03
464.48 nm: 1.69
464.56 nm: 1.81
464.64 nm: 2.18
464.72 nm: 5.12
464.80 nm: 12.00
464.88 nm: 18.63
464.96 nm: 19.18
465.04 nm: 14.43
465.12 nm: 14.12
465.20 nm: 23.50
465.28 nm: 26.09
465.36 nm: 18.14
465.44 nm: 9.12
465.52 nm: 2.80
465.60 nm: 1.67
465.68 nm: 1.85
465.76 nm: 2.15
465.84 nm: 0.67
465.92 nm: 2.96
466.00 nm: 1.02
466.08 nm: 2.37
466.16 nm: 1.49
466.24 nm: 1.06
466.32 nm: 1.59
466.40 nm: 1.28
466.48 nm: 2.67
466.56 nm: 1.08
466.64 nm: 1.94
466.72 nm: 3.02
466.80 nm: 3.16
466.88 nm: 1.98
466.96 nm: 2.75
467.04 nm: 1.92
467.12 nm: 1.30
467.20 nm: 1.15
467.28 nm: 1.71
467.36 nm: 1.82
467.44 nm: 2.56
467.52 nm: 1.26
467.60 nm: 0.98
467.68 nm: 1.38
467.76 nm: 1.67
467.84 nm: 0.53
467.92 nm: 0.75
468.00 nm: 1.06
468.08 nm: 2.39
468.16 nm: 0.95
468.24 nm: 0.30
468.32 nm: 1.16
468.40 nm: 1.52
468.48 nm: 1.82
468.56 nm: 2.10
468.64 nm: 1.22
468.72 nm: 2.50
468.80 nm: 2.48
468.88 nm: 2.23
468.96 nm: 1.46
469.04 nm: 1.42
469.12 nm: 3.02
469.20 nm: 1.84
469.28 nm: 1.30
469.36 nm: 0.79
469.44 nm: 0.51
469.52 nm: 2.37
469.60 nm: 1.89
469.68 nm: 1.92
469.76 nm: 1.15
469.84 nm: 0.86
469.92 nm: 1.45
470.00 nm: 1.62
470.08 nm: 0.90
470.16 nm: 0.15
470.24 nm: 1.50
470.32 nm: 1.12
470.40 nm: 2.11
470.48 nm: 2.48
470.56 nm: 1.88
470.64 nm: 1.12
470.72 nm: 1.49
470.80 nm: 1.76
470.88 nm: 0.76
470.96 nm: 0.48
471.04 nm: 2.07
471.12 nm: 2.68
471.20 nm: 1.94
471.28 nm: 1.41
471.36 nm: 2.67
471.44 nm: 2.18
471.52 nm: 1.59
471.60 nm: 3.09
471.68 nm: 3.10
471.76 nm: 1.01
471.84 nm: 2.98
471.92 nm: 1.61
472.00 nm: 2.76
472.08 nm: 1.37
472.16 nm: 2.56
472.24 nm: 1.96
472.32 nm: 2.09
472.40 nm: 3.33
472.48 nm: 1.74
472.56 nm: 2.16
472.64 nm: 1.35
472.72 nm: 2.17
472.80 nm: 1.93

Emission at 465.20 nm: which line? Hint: [O II]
